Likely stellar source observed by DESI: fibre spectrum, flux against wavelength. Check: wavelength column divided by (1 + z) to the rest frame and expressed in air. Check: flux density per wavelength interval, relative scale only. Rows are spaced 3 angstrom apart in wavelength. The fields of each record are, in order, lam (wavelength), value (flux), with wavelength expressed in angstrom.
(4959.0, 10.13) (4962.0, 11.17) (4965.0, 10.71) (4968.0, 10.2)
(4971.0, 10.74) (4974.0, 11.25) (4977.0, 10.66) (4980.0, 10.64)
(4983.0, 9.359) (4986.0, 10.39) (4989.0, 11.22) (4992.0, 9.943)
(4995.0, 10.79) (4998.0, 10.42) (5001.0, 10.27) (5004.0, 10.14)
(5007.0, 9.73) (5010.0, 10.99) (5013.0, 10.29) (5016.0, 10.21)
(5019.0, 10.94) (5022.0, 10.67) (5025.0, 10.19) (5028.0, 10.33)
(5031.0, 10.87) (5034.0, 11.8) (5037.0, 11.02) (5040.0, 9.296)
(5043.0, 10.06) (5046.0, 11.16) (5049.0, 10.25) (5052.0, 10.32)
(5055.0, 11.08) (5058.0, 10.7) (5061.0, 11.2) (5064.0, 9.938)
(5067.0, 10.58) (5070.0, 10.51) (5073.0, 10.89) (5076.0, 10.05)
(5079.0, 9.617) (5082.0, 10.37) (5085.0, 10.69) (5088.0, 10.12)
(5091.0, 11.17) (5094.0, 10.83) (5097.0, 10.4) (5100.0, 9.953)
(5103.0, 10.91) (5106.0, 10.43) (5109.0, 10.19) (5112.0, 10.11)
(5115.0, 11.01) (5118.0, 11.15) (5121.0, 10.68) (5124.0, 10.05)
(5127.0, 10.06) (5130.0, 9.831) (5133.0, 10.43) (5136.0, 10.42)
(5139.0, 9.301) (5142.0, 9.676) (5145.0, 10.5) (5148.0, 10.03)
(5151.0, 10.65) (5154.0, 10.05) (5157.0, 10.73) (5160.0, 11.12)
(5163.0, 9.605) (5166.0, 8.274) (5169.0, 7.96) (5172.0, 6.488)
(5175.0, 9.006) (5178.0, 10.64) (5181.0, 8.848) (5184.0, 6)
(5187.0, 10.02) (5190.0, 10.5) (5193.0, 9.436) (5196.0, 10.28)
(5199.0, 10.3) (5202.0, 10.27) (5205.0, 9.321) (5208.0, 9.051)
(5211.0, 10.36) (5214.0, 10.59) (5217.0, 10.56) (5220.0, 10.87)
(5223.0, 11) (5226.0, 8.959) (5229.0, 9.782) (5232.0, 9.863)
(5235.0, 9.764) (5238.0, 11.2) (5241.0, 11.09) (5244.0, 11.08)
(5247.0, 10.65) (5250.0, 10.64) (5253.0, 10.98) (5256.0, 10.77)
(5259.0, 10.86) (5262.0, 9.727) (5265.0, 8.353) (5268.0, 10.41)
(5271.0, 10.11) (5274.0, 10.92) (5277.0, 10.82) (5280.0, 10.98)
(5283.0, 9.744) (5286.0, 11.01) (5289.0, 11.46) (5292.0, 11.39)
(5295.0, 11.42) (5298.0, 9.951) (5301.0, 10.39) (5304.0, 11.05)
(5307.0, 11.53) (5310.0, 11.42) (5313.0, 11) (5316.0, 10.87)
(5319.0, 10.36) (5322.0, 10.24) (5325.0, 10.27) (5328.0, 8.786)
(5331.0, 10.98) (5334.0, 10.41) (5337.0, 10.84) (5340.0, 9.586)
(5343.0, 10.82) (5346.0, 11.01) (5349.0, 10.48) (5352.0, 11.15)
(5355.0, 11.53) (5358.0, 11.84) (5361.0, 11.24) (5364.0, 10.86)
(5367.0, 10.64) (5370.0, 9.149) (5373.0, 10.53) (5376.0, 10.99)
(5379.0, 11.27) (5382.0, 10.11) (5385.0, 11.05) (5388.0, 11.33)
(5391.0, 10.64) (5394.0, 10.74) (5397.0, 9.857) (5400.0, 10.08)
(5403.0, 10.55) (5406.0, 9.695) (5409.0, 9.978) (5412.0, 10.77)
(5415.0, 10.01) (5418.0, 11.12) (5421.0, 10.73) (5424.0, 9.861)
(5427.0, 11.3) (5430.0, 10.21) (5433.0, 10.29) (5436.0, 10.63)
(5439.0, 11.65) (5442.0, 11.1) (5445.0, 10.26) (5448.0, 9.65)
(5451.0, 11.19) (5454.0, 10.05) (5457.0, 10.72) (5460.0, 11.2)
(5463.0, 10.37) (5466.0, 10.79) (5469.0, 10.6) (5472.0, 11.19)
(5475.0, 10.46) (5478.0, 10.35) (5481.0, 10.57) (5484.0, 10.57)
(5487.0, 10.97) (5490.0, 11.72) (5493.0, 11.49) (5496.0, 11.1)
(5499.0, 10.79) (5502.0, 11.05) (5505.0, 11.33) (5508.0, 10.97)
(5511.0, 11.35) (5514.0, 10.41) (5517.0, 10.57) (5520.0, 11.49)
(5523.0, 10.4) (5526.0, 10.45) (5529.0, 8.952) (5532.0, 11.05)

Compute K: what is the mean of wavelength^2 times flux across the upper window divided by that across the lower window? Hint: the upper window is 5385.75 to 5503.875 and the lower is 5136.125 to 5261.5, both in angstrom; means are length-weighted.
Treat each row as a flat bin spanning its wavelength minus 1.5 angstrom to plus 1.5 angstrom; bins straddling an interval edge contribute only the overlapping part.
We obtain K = 1.18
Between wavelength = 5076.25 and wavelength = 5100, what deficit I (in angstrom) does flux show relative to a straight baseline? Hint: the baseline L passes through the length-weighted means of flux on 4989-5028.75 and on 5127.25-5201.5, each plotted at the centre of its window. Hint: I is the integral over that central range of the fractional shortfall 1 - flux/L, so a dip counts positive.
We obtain -1.0 angstrom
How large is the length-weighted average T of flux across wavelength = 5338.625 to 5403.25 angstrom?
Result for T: 10.7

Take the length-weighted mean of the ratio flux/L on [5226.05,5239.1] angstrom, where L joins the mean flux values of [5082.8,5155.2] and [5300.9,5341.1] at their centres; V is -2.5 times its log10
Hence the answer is 0.05 mag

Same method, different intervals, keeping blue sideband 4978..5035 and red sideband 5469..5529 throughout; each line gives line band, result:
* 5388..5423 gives 0.04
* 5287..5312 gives -0.04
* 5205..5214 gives 0.09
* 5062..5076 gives 0.01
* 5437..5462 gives 0.01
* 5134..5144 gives 0.08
